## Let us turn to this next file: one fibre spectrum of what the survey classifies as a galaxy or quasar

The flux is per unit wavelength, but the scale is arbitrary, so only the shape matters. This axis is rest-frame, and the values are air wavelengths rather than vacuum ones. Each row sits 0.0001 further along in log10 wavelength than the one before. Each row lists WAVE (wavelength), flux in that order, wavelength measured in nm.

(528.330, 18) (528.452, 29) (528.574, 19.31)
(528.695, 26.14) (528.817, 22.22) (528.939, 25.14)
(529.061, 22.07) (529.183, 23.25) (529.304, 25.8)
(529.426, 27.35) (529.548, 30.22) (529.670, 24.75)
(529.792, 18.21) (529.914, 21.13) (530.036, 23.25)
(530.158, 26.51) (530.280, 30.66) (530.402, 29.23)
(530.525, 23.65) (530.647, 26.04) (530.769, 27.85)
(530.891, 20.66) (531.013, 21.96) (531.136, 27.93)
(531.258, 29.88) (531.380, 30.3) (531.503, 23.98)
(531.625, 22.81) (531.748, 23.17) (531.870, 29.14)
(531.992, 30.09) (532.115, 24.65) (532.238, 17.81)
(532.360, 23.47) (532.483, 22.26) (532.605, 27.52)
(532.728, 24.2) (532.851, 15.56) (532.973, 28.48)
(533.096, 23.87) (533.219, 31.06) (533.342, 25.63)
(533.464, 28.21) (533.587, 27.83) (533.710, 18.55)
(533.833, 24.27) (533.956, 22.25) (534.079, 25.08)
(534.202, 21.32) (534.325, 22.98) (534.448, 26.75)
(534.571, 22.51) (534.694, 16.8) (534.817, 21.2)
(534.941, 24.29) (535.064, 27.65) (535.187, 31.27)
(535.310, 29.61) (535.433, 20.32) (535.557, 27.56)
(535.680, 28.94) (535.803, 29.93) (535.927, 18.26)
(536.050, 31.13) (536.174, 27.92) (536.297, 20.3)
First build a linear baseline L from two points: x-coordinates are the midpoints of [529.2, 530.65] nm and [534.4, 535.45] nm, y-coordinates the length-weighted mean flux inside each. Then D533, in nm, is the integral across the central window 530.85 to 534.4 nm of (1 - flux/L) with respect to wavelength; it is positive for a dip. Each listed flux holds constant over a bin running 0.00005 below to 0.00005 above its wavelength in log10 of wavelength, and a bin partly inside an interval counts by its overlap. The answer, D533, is 0.05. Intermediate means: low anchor 25.5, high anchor 24.6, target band 24.7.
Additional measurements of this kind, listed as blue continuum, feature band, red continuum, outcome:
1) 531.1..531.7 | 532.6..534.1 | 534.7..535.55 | 0.08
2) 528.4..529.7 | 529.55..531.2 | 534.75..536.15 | 0.02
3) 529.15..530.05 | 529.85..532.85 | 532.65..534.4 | -0.10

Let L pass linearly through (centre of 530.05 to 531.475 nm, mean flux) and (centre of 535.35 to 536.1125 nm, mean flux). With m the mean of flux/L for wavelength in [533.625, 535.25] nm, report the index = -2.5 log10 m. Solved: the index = 0.118 mag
